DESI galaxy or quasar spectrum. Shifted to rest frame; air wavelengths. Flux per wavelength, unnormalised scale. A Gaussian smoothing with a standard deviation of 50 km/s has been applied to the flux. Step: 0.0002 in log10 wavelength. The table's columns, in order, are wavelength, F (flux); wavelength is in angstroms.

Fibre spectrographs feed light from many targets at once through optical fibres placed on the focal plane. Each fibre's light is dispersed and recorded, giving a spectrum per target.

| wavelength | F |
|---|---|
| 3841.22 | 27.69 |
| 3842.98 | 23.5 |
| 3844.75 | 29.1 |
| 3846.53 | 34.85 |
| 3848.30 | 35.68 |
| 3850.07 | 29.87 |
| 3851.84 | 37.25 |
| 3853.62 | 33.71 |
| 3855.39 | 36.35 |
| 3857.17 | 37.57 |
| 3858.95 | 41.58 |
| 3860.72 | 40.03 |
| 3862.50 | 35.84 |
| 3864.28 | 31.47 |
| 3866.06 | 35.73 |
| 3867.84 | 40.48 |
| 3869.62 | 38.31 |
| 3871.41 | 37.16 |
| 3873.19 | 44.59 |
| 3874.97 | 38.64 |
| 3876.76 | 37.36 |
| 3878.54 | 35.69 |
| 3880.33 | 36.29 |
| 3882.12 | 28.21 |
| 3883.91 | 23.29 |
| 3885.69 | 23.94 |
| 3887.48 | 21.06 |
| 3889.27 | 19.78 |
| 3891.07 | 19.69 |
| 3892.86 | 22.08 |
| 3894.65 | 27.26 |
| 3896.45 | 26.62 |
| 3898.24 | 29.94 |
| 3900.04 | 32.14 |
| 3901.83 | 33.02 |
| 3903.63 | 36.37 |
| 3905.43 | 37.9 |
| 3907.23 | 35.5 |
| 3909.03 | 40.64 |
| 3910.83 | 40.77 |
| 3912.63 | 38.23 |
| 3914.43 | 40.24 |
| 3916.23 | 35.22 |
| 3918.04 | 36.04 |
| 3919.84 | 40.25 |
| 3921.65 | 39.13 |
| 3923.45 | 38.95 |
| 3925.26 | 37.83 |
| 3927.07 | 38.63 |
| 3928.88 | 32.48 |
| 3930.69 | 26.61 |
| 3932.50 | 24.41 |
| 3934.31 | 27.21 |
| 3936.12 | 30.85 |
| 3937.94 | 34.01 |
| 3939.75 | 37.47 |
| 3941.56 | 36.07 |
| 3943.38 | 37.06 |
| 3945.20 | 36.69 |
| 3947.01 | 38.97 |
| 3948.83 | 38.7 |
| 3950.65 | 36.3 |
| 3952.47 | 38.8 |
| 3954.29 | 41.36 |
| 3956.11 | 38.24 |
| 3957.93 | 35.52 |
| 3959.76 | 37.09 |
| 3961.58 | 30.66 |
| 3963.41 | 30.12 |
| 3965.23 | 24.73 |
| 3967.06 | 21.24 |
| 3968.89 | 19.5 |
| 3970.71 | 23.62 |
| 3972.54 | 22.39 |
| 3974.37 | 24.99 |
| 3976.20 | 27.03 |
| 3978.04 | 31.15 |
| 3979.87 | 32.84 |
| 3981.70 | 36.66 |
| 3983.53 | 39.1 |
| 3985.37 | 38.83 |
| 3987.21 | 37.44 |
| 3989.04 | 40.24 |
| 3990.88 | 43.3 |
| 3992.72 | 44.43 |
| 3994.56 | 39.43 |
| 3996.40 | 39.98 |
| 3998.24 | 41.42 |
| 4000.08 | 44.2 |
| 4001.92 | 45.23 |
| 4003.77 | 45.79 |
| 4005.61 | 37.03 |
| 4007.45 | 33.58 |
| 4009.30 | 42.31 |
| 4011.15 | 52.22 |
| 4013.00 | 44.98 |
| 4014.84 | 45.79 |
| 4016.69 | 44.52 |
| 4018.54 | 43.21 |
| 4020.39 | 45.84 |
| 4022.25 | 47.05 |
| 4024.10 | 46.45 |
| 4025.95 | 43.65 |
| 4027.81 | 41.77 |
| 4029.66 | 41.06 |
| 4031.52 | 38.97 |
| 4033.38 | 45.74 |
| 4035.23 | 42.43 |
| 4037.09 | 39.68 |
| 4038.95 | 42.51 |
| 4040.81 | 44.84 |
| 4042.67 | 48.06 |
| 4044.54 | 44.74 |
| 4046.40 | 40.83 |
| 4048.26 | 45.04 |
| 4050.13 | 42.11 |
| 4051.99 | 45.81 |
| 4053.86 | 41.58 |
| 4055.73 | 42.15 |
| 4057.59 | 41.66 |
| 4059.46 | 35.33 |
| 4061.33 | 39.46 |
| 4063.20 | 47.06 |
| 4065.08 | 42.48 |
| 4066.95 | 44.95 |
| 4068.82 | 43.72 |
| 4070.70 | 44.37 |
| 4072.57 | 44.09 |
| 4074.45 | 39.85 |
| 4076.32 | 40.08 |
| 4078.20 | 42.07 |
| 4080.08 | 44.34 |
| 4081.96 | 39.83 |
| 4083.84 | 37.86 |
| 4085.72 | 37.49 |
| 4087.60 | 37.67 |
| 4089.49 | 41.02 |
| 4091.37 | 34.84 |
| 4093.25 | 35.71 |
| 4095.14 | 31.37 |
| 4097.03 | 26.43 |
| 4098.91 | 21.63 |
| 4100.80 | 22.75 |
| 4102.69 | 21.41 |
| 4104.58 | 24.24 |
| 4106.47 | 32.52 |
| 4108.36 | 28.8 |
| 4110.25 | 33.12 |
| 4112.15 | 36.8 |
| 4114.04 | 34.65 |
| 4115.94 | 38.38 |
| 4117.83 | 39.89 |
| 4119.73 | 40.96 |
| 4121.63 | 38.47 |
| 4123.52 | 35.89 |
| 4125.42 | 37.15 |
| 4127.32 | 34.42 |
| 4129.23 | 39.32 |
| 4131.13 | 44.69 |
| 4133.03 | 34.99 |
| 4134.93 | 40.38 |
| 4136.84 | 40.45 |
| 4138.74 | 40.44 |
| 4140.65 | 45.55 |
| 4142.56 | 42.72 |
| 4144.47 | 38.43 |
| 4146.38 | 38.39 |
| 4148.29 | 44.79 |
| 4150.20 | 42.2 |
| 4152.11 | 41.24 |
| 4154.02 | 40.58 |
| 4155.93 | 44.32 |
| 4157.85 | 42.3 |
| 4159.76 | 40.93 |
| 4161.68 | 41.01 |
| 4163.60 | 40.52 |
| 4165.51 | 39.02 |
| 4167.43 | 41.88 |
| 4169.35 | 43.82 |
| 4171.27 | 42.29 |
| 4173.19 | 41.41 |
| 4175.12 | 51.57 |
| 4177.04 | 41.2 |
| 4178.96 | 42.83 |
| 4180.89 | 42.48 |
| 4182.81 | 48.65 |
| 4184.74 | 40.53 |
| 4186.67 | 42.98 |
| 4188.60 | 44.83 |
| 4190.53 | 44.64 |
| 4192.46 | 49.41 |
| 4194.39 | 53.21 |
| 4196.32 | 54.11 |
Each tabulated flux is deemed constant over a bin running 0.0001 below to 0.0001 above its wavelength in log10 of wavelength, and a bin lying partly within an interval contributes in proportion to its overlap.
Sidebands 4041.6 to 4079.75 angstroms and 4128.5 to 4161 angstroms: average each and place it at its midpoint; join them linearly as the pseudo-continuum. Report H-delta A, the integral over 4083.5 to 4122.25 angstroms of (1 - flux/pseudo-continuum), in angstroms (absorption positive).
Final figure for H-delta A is 8.3 angstroms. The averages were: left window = 42.8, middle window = 33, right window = 41.3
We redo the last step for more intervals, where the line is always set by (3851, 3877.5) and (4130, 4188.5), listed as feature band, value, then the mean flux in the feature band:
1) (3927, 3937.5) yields 2.5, 29.5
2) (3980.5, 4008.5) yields -0.5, 40.4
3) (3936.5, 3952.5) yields 0.9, 36.8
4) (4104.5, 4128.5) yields 3.5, 35.5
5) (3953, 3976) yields 5.9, 29.2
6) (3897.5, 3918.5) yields 1.1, 36.4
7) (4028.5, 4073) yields -2.6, 42.8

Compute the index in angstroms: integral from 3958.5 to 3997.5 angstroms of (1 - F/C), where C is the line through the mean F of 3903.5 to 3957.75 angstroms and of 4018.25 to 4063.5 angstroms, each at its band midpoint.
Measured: 6.6 angstroms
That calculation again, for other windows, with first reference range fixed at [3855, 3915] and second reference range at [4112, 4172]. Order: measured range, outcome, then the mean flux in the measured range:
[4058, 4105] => 2.0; 37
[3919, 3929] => -1.1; 38.3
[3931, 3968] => 1.7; 33.6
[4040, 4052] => -2.1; 44.4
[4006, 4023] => -3.3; 44.1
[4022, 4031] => -1.5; 43.5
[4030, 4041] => -1.4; 42.1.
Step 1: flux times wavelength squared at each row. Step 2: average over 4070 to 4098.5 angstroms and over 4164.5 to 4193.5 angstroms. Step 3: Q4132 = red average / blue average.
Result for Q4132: 1.21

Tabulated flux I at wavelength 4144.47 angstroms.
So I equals 38.43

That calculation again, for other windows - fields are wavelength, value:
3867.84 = 40.48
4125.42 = 37.15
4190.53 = 44.64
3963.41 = 30.12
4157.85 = 42.3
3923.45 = 38.95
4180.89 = 42.48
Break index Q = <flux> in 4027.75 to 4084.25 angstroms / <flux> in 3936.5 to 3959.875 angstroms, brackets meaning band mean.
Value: 1.14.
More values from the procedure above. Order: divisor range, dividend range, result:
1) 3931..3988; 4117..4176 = 1.26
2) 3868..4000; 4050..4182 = 1.15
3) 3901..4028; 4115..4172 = 1.10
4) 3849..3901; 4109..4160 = 1.22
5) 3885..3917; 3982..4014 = 1.34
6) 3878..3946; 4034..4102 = 1.22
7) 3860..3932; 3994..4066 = 1.27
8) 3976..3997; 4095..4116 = 0.76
